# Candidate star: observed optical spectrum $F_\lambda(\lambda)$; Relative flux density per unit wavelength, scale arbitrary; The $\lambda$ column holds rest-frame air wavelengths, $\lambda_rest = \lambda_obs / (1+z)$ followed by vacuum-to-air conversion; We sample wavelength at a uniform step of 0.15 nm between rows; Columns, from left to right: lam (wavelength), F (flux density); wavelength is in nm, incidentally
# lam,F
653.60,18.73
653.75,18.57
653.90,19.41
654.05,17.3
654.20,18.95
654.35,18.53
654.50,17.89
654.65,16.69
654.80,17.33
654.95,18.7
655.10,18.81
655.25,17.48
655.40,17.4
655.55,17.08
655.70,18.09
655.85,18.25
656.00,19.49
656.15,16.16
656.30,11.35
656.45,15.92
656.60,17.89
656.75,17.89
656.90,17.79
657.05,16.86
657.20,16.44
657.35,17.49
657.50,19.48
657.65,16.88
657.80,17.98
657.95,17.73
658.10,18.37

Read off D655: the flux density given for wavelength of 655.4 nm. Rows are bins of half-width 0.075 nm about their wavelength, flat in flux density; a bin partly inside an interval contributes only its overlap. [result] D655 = 17.4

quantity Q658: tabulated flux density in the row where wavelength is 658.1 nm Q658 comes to 18.37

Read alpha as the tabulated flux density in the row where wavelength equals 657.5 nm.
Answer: 19.48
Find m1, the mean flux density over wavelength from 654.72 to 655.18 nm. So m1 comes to 18.3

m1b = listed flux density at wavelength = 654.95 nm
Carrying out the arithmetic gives 18.7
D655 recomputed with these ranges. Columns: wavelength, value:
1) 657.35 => 17.49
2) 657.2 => 16.44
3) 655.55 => 17.08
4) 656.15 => 16.16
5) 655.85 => 18.25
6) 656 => 19.49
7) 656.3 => 11.35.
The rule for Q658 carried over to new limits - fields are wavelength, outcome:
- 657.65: 16.88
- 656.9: 17.79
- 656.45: 15.92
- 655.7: 18.09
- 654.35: 18.53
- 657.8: 17.98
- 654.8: 17.33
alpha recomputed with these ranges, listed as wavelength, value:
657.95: 17.73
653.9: 19.41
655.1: 18.81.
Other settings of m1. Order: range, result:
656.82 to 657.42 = 17.1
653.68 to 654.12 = 18.4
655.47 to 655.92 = 17.8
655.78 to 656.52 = 16.2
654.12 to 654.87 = 17.9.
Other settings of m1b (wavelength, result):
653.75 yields 18.57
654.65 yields 16.69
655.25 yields 17.48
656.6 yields 17.89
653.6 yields 18.73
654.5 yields 17.89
